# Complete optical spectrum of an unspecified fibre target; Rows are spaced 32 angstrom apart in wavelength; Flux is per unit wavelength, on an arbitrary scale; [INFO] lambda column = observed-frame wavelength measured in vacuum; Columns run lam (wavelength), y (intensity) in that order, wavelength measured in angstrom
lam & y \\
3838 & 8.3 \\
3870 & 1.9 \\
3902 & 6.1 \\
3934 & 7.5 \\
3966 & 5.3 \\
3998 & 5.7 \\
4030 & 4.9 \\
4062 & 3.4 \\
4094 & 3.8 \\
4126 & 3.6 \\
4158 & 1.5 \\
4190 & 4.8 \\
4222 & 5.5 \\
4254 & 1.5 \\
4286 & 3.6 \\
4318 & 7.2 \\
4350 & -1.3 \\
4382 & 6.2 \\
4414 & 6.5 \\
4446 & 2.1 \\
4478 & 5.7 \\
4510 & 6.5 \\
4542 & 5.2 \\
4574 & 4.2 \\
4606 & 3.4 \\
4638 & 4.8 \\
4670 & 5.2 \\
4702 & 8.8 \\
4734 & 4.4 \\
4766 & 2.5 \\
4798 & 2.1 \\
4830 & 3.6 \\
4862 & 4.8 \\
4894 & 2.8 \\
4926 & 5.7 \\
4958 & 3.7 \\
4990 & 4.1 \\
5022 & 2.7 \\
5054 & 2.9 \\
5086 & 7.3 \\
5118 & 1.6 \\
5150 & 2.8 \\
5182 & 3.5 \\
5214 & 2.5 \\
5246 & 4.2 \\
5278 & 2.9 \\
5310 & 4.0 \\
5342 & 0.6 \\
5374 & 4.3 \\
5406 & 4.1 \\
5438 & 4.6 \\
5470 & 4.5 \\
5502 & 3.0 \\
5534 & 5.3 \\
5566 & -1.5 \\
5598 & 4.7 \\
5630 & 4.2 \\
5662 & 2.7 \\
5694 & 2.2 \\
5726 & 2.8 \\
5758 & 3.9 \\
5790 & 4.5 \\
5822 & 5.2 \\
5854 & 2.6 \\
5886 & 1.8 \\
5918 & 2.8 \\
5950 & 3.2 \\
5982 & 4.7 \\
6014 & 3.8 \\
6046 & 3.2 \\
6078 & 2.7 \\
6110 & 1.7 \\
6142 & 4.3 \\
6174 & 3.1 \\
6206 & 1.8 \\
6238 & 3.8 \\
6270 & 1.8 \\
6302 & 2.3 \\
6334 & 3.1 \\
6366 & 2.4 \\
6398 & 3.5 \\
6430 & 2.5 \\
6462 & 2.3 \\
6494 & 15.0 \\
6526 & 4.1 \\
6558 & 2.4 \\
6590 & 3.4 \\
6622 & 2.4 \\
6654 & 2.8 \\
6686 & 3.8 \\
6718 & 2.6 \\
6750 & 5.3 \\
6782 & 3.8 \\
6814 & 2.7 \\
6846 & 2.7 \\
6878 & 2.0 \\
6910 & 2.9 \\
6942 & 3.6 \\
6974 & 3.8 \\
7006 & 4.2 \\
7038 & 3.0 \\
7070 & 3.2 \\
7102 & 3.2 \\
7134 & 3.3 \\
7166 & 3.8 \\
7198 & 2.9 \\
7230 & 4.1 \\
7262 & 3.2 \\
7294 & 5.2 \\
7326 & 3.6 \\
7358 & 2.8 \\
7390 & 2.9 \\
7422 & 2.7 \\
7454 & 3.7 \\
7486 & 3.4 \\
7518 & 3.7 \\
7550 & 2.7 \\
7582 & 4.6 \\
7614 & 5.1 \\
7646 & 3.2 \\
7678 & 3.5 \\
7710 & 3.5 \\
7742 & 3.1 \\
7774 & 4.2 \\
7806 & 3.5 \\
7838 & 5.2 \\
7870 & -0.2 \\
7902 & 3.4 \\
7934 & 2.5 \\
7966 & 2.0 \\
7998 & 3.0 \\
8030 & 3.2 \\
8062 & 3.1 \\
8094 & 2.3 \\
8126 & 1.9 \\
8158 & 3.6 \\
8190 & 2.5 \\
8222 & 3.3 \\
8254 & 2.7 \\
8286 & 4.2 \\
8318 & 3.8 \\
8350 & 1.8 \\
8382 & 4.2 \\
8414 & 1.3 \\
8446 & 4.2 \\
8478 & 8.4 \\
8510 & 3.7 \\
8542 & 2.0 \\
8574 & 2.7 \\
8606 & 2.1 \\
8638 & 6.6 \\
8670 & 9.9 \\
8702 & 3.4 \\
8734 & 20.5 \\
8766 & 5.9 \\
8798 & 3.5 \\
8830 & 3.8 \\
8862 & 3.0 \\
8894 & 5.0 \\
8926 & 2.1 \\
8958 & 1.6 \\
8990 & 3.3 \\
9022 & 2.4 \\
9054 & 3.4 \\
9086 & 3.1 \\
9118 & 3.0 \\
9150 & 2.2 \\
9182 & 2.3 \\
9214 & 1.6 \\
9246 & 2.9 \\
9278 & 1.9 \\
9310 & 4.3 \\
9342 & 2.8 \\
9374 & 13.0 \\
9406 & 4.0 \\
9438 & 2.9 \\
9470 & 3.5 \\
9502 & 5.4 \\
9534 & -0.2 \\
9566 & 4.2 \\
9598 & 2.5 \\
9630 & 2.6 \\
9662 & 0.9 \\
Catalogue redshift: 0.74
